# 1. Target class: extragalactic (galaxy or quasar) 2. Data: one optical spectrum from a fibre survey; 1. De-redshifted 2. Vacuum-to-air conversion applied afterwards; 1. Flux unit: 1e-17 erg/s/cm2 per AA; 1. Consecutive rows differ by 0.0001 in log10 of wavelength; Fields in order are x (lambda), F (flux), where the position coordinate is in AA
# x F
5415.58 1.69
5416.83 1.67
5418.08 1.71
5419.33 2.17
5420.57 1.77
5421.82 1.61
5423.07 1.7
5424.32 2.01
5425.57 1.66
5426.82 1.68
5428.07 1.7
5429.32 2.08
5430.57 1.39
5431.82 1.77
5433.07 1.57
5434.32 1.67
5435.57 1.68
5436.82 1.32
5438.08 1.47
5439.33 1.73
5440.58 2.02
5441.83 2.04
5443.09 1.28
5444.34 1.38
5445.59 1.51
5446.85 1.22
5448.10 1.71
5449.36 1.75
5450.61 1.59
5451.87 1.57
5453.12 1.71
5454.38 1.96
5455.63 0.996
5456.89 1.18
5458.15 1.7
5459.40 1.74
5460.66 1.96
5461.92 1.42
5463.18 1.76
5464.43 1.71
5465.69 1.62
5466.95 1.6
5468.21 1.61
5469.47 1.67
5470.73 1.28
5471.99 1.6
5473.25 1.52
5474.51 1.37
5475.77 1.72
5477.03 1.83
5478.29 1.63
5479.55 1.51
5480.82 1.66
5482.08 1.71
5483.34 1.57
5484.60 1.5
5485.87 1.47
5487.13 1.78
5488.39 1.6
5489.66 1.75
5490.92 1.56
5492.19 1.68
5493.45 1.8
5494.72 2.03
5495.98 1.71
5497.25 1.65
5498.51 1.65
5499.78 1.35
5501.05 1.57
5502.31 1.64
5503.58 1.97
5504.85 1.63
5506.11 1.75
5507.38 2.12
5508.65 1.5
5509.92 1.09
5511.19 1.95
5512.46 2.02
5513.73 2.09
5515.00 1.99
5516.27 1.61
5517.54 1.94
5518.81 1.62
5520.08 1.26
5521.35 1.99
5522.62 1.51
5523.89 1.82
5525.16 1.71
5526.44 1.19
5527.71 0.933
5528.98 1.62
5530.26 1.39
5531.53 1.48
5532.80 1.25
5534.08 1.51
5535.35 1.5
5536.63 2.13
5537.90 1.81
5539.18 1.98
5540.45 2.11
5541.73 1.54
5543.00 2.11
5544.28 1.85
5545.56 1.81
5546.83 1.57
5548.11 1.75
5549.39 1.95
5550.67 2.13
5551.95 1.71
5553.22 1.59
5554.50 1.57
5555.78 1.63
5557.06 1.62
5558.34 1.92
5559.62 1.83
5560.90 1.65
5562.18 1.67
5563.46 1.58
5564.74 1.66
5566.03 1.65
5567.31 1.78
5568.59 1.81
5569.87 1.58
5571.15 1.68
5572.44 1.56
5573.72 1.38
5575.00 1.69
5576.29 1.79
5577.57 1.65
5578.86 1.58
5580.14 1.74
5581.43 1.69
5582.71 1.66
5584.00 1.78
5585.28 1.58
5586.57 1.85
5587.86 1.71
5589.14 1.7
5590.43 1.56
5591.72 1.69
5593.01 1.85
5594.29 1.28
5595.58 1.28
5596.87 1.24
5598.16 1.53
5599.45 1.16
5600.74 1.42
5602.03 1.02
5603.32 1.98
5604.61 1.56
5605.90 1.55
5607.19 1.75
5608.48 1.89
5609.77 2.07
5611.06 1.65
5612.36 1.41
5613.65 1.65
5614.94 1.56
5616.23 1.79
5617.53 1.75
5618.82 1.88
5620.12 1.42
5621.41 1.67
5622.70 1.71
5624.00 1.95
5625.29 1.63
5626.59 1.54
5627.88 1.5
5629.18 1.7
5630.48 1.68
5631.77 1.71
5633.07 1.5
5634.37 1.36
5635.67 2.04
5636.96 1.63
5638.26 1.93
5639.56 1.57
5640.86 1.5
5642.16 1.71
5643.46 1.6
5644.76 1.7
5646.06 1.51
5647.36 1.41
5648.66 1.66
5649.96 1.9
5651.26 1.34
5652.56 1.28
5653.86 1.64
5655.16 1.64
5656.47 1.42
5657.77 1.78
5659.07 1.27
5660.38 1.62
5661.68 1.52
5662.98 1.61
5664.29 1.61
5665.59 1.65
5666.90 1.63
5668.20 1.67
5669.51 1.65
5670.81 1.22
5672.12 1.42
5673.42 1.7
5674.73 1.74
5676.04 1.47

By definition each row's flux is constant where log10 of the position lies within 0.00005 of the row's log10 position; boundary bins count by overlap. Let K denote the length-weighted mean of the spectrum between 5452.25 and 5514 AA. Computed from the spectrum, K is 1.65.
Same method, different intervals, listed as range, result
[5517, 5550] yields 1.67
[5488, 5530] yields 1.67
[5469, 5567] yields 1.68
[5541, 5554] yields 1.8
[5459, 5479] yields 1.63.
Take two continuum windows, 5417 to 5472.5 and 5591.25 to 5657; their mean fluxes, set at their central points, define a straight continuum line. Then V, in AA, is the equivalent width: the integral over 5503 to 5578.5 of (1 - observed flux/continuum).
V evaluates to -3.5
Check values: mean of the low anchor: 1.64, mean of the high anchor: 1.6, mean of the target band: 1.7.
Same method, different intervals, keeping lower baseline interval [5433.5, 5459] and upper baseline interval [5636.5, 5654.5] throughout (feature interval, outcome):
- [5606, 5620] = -1.11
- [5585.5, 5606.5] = 0.89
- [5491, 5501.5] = -0.62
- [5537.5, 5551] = -2.40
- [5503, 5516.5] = -1.83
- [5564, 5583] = -0.83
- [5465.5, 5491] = -0.31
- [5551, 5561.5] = -0.76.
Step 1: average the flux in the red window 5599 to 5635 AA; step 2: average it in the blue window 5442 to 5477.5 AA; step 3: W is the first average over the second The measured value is 1.0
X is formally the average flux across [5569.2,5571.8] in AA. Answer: 1.63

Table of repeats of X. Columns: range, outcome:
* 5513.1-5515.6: 2.04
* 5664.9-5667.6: 1.64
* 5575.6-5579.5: 1.67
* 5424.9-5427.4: 1.67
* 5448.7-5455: 1.71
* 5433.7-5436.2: 1.68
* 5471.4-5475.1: 1.5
